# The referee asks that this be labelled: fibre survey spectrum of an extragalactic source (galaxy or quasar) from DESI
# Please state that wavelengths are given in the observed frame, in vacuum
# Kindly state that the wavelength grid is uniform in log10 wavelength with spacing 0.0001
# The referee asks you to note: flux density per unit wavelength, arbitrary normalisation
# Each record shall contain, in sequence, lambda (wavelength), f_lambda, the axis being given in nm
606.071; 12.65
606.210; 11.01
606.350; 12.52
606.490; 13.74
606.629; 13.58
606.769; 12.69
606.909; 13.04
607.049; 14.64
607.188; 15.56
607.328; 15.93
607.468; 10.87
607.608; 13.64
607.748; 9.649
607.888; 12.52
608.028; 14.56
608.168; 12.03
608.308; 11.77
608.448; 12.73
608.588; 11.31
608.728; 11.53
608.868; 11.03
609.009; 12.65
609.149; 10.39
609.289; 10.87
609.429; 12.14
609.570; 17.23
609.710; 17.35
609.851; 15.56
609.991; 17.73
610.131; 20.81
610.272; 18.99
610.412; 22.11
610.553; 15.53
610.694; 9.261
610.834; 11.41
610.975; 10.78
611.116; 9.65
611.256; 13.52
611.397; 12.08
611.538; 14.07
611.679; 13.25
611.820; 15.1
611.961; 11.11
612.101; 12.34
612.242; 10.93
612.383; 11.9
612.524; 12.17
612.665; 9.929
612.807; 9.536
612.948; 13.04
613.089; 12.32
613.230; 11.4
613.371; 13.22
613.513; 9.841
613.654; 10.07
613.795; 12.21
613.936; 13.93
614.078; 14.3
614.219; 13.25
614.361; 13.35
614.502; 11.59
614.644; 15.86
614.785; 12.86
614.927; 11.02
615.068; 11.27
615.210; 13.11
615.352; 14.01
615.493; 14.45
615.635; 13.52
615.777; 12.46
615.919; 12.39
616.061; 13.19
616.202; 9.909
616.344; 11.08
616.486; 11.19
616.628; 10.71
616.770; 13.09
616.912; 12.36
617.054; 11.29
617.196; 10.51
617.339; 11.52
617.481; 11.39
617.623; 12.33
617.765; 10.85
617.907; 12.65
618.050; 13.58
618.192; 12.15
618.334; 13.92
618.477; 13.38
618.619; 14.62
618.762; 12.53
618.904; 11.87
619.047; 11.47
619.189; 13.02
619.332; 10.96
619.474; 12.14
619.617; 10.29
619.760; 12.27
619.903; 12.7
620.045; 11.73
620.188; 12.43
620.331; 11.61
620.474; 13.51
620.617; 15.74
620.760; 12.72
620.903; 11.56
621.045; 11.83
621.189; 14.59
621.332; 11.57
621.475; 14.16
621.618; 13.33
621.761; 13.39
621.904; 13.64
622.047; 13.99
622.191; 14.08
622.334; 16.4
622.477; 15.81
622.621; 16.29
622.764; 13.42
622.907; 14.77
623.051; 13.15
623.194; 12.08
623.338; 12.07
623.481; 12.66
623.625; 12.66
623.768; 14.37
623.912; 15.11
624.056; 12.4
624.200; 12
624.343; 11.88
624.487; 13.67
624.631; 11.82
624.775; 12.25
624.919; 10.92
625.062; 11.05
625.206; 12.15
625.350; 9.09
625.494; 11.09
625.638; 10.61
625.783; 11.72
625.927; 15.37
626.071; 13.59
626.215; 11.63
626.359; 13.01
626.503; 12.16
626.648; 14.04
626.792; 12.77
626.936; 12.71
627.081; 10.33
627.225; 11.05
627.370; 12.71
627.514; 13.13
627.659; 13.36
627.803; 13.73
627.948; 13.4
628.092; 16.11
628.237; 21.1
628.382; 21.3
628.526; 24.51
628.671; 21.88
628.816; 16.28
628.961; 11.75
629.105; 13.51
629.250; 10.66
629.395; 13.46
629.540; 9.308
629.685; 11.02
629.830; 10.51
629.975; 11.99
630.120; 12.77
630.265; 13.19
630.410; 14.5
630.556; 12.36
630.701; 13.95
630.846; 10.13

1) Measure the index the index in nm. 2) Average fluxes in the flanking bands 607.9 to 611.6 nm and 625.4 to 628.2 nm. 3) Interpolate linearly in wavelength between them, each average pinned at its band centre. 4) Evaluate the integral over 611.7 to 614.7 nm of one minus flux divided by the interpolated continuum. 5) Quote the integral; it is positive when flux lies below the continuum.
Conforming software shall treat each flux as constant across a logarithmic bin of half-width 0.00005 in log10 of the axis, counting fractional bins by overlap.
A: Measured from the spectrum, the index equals 0.28 nm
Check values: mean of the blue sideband 13.7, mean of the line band 12.3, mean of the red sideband 12.8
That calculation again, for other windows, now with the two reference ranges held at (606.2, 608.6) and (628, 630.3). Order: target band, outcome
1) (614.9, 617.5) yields 0.32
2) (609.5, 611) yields -0.34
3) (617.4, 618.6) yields 0.11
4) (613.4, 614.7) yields 0.08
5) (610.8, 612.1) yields 0.10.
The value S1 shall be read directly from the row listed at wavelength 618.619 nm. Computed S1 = 14.62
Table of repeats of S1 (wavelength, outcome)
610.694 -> 9.261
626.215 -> 11.63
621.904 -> 13.64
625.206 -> 12.15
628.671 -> 21.88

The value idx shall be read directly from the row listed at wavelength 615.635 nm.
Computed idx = 13.52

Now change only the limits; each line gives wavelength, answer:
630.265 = 13.19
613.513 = 9.841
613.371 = 13.22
